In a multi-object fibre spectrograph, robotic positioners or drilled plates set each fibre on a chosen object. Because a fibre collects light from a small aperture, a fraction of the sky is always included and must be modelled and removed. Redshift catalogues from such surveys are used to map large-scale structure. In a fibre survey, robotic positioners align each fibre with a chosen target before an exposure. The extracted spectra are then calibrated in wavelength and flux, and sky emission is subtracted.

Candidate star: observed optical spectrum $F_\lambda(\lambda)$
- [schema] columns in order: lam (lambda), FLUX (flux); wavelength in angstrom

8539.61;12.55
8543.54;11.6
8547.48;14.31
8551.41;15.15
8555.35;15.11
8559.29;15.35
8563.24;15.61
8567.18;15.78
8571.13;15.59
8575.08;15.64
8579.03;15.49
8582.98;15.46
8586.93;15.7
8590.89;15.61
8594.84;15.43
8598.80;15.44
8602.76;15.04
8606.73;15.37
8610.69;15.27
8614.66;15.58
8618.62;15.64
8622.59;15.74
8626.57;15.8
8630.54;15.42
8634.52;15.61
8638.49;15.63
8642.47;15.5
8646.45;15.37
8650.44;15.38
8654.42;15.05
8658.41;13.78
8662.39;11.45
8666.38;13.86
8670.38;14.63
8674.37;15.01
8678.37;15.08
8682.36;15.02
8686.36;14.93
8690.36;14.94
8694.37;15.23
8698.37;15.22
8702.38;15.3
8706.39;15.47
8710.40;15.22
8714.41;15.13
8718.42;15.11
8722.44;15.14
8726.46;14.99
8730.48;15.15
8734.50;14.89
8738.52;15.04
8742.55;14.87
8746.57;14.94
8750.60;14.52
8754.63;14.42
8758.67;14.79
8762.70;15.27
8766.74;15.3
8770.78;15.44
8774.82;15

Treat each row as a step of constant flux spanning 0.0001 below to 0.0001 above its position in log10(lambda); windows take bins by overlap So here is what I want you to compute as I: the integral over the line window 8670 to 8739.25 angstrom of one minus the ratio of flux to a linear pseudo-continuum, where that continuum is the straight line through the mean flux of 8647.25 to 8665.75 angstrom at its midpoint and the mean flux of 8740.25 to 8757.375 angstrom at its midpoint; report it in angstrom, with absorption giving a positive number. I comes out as -3.5 angstrom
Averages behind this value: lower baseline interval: 14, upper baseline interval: 14.7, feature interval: 15.1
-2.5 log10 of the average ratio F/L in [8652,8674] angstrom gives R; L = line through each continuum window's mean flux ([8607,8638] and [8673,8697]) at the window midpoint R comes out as 0.10 mag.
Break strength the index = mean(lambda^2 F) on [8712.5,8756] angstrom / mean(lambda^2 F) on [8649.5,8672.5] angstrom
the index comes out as 1.09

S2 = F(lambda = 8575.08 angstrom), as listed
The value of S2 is 15.64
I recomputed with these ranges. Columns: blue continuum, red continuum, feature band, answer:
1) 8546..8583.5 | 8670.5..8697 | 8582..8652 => -1.35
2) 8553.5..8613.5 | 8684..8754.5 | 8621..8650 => -0.51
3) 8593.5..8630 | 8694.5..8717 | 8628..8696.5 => 2.40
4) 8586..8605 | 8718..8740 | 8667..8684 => 0.39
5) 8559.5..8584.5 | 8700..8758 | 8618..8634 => -0.28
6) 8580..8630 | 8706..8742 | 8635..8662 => 0.76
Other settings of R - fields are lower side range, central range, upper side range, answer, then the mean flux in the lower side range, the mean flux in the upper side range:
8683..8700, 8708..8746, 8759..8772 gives 0.007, 15.1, 15.3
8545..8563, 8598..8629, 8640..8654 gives -0.019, 14.9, 15.4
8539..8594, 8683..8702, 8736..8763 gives -0.016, 15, 14.8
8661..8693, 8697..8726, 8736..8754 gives -0.043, 14.4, 14.8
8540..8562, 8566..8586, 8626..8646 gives -0.070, 14.2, 15.6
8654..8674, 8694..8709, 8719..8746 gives -0.063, 13.8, 15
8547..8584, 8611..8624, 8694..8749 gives -0.022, 15.4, 15.1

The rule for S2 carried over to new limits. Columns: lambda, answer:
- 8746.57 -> 14.94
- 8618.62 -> 15.64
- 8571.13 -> 15.59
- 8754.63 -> 14.42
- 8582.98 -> 15.46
